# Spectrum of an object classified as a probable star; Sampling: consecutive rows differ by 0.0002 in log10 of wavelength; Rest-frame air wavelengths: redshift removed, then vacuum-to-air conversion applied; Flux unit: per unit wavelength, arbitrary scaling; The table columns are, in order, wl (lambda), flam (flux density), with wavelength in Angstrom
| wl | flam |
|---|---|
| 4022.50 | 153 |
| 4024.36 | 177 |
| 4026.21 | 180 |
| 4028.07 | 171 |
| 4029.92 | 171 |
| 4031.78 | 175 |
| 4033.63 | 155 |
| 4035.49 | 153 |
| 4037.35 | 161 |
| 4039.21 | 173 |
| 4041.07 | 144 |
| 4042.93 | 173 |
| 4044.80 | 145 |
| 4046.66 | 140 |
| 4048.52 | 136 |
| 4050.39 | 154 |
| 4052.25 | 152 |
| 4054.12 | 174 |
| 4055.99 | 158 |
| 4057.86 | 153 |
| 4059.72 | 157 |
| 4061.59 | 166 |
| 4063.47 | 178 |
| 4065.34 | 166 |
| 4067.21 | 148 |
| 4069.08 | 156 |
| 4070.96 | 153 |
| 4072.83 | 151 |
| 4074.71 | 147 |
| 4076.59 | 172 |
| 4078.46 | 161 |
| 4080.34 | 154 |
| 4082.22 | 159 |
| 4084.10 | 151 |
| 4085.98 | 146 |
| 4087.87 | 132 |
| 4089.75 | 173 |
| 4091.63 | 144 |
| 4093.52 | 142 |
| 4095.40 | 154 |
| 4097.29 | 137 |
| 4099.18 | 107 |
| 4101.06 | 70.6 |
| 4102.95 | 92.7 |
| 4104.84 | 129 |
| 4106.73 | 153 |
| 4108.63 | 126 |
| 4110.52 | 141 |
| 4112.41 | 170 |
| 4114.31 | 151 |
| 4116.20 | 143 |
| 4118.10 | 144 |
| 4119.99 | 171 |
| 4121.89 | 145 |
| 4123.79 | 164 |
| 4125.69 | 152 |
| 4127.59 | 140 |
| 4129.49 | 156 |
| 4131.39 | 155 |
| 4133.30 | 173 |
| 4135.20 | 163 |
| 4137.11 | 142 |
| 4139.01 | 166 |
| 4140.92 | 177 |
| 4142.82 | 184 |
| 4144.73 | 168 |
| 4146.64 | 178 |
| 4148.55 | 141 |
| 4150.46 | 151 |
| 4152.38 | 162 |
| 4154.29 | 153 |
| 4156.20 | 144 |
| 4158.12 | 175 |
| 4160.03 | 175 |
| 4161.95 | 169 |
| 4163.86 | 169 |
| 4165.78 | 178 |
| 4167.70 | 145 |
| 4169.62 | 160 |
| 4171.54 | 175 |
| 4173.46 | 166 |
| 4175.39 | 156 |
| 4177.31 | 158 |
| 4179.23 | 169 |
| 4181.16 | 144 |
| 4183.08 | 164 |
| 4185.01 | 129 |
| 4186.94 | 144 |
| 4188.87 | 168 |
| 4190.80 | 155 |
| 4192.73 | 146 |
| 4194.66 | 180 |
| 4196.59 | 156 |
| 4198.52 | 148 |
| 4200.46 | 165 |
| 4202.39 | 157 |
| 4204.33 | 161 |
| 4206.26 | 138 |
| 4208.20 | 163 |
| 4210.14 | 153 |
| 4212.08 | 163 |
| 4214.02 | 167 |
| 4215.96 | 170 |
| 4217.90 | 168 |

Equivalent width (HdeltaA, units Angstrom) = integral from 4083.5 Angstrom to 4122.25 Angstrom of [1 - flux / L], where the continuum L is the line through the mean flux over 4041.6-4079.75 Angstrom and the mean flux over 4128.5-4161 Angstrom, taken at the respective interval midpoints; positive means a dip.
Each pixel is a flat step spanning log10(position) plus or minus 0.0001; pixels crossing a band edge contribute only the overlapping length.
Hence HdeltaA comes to 5.0 Angstrom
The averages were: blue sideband 157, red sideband 162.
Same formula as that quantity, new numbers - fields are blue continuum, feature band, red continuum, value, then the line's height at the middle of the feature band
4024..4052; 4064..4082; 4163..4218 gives 0.3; 160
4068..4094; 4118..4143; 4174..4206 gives -0.8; 154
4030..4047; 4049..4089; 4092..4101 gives -3.7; 143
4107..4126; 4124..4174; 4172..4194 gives -3.0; 153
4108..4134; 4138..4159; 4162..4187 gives -1.0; 156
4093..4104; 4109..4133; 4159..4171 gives -3.5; 133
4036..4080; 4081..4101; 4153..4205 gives 2.1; 158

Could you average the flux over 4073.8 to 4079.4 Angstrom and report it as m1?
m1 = 160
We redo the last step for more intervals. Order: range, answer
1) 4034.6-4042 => 158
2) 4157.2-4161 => 175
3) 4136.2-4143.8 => 168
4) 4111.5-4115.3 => 160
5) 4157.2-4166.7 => 173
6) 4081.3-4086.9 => 152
